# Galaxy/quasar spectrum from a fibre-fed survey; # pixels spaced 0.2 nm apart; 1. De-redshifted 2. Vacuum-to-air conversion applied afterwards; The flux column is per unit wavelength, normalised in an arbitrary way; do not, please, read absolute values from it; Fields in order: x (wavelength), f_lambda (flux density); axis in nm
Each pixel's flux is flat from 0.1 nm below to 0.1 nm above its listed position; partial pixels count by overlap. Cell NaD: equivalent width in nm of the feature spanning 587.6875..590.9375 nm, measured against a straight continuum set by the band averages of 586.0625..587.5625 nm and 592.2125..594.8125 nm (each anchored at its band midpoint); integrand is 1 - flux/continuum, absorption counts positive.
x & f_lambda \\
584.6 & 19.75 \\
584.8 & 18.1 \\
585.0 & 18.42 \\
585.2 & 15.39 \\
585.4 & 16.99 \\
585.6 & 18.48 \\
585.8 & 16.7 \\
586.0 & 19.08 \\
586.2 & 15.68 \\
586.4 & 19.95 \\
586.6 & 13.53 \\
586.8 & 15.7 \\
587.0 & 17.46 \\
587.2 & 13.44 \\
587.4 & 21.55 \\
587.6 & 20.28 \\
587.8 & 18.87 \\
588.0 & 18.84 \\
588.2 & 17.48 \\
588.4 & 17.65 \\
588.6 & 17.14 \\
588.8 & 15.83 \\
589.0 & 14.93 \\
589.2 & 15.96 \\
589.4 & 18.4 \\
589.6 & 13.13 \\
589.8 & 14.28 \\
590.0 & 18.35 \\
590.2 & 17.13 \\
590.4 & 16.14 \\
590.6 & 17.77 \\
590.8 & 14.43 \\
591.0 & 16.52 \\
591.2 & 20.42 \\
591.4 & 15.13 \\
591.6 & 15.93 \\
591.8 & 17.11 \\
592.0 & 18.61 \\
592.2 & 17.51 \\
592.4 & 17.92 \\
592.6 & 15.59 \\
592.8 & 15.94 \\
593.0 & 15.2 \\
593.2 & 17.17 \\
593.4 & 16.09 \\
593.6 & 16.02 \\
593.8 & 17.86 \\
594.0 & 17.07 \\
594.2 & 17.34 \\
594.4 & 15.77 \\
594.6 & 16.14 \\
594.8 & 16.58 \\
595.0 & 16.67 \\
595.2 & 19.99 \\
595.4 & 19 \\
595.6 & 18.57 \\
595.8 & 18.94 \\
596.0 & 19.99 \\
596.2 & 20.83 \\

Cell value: 0.03 nm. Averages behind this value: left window 17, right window 16.5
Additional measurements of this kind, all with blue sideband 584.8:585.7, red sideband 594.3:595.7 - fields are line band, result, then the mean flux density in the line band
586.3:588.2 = -0.03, 17.7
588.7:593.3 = 0.26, 16.5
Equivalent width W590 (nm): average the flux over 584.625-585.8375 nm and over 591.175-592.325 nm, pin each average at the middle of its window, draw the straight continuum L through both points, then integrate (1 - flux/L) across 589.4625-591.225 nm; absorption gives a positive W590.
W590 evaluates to 0.10 nm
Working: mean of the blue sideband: 17.5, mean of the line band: 16.3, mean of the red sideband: 17.3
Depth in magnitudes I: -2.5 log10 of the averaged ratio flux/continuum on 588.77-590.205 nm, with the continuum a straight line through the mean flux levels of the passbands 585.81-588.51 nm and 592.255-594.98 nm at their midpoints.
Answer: 0.08 mag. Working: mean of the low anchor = 17.6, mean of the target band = 15.9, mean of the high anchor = 16.5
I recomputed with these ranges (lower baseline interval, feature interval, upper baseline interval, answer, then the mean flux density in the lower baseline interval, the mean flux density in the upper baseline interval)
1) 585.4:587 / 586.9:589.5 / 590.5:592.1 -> -0.03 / 17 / 17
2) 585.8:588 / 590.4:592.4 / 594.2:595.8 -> 0.03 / 17.6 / 17.6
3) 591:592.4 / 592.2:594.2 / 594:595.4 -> 0.04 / 17.4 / 17.2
